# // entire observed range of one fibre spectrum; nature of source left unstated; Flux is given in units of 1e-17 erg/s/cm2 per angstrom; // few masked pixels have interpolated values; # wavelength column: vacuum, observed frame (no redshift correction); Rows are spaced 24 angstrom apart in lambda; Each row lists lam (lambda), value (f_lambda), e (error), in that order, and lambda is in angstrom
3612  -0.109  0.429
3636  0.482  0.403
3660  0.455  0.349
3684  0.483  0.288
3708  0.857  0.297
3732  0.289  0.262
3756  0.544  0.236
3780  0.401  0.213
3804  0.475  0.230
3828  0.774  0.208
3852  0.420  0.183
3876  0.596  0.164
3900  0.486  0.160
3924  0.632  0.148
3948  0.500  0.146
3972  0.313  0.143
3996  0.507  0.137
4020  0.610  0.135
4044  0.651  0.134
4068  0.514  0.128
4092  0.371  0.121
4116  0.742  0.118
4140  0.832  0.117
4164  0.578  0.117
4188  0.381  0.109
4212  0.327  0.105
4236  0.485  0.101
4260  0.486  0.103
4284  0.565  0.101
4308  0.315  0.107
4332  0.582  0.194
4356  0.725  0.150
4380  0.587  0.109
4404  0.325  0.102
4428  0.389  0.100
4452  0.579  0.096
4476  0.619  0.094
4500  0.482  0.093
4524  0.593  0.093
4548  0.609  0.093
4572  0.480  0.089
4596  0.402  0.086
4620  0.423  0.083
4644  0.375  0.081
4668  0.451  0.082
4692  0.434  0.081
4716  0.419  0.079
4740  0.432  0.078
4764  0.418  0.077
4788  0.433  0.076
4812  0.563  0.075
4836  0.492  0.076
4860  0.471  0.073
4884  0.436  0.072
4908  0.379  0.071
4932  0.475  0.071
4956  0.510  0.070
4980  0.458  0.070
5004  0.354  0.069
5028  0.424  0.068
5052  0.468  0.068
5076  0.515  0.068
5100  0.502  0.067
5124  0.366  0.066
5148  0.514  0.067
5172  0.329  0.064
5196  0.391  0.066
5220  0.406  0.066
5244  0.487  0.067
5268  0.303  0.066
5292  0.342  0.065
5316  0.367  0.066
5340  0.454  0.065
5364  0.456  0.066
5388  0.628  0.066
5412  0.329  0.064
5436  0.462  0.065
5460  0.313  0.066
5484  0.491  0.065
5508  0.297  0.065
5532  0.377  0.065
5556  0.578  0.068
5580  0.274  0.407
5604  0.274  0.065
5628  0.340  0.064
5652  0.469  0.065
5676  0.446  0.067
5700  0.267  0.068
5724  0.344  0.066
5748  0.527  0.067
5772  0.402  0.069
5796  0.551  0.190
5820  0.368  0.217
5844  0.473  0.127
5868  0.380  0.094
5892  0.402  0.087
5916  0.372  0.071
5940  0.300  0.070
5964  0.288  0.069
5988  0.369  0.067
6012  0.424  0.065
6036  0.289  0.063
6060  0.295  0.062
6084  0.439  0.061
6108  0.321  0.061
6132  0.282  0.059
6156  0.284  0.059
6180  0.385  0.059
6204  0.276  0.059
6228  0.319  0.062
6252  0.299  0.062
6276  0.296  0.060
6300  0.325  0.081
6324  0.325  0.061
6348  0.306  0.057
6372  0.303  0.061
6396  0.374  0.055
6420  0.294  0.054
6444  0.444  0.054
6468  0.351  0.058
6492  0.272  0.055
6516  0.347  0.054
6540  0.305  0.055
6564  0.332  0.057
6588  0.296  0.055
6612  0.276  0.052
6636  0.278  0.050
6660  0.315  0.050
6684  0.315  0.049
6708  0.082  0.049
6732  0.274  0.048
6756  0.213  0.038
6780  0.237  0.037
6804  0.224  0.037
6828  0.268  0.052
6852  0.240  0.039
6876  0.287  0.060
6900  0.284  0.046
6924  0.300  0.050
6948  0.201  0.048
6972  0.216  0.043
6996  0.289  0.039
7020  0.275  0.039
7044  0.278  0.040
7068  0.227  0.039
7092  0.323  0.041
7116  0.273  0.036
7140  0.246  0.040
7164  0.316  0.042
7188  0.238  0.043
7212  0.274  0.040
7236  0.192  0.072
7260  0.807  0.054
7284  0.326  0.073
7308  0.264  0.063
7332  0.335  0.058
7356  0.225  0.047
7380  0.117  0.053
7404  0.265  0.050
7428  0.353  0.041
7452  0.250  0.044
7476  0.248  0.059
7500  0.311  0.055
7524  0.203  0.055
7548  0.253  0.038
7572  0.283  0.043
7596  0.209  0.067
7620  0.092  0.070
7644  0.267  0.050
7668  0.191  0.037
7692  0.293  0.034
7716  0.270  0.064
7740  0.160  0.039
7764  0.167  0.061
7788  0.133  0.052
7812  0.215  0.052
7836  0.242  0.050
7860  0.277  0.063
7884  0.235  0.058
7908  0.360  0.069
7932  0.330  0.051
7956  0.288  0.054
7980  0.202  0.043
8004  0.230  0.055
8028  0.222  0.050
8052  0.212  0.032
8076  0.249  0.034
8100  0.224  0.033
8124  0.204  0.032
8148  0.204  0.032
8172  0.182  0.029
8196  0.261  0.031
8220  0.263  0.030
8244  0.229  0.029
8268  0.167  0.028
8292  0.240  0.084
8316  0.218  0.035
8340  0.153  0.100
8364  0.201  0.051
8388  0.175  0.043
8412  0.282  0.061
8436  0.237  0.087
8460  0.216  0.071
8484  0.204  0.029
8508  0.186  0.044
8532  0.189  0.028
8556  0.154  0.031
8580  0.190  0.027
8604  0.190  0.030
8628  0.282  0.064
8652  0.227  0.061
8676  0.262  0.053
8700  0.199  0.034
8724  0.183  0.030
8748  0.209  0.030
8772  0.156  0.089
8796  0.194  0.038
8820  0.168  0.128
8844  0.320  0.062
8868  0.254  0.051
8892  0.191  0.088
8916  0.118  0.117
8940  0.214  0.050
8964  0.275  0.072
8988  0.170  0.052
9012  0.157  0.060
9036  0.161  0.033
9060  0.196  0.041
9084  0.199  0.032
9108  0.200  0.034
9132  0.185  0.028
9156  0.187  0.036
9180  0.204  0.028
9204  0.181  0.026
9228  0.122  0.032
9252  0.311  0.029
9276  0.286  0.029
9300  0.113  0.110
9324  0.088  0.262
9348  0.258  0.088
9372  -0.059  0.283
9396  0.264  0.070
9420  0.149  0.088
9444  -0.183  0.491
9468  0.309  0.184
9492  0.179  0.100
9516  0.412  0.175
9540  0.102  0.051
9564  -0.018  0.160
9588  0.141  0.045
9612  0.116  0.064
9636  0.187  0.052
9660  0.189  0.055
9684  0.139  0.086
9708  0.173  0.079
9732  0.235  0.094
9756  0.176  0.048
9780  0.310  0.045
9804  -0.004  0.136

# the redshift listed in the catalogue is 0.107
